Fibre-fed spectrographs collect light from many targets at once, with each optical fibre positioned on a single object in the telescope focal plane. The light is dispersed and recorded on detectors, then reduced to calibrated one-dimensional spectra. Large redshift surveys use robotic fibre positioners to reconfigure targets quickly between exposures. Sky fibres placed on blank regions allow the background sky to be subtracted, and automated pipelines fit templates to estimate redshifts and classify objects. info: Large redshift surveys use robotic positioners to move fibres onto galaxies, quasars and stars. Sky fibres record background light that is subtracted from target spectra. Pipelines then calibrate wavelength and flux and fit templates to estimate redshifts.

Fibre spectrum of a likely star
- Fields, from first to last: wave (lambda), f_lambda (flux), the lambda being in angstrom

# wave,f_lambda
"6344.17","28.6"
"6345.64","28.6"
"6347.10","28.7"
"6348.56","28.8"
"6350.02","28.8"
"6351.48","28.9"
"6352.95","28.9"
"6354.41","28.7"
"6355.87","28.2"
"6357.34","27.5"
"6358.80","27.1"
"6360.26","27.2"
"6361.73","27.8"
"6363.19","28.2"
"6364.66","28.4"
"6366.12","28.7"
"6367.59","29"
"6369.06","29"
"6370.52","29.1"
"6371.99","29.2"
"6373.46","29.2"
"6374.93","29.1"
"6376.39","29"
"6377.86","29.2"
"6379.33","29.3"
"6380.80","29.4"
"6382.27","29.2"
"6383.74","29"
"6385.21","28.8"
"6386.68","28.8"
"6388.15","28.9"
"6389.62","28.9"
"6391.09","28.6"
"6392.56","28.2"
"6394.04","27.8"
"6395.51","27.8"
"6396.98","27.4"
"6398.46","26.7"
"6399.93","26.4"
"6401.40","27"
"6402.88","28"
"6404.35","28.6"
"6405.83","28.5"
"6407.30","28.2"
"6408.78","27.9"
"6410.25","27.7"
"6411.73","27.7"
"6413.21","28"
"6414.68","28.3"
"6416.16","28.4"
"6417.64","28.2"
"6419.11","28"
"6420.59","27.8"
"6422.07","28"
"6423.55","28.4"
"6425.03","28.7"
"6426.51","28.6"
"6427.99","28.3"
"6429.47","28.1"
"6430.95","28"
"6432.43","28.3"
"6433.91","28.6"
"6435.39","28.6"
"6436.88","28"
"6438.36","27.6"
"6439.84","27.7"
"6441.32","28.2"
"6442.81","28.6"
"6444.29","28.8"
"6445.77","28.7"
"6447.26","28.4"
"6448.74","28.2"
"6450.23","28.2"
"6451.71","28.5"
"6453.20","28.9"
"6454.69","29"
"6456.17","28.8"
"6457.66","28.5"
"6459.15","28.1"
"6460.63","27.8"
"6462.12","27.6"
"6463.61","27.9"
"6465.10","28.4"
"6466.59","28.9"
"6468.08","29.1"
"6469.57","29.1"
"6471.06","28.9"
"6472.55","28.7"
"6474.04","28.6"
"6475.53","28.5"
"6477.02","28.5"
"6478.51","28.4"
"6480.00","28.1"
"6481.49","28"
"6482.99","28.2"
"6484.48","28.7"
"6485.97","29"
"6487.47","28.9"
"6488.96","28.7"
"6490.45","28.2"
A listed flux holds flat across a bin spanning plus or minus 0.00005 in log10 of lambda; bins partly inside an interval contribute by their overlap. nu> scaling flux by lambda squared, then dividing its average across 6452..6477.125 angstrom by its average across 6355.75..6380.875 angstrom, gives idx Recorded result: 1.03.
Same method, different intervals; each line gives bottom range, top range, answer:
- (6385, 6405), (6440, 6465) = 1.03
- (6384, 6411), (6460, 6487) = 1.04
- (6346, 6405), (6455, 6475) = 1.03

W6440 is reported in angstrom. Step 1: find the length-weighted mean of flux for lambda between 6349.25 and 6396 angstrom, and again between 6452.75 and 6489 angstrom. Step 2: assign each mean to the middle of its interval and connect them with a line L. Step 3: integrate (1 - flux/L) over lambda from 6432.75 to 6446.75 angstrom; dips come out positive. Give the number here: 0.12 angstrom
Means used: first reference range 28.6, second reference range 28.5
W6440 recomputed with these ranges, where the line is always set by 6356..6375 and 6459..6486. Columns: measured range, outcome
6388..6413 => 0.5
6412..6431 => 0.1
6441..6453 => 0.0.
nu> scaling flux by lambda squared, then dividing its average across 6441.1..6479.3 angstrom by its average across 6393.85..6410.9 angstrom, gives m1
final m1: 1.0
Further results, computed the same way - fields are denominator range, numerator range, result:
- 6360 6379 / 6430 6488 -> 1.02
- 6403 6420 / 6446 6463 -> 1.02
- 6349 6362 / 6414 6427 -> 1.02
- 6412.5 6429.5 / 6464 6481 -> 1.03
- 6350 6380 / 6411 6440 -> 1.00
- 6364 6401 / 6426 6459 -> 1.01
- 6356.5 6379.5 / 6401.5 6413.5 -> 0.99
